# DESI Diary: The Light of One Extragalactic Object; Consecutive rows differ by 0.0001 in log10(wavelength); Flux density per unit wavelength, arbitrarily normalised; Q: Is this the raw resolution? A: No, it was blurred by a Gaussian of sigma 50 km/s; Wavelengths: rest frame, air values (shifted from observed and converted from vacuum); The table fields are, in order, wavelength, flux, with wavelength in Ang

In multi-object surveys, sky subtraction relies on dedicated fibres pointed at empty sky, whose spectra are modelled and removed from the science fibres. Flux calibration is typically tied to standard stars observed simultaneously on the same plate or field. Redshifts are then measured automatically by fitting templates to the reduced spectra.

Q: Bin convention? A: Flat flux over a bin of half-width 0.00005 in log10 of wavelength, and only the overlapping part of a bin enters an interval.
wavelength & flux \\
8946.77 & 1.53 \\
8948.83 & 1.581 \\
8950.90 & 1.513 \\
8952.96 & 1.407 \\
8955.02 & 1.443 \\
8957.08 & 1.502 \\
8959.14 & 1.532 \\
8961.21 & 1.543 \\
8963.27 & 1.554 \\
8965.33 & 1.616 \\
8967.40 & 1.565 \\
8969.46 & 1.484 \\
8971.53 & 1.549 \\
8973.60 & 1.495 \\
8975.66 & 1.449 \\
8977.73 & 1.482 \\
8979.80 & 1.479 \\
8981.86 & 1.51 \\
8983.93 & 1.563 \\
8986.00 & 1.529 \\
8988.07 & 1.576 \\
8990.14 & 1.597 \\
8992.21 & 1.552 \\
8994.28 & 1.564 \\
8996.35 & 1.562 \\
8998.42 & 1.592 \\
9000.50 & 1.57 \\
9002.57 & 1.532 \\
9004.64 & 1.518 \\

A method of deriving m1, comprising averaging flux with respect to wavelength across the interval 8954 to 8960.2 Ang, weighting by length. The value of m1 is 1.49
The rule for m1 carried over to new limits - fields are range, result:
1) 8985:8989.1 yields 1.55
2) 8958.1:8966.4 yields 1.56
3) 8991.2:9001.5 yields 1.57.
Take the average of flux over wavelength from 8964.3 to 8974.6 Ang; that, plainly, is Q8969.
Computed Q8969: 1.54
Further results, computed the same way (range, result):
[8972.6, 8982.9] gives 1.48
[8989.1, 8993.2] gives 1.57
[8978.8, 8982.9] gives 1.5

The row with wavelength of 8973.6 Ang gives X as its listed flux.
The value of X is 1.495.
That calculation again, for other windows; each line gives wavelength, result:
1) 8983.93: 1.563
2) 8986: 1.529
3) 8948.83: 1.581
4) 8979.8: 1.479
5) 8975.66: 1.449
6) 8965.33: 1.616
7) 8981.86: 1.51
